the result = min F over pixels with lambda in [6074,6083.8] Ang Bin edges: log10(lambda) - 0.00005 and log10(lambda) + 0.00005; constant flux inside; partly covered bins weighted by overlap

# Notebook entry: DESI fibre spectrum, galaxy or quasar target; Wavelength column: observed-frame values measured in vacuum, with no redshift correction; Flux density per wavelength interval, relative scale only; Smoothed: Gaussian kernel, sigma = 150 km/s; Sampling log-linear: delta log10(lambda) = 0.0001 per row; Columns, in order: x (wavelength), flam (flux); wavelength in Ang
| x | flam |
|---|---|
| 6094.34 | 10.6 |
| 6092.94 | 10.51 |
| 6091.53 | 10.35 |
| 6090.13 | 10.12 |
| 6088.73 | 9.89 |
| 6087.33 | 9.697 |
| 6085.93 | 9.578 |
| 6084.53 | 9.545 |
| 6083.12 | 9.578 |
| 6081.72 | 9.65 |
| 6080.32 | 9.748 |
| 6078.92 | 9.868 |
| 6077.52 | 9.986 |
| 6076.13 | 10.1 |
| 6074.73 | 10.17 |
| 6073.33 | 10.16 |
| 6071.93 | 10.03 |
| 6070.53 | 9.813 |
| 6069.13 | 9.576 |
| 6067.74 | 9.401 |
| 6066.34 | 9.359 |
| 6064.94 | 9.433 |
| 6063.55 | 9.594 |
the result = 9.578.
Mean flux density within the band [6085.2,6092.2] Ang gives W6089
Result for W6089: 9.94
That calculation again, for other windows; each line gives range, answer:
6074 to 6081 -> 9.98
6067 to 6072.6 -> 9.7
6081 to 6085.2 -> 9.57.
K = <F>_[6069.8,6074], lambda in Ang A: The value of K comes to 9.98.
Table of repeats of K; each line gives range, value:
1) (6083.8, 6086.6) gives 9.53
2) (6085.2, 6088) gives 9.65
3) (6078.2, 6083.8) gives 9.71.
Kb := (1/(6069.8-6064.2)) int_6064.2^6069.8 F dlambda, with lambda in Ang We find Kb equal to 9.46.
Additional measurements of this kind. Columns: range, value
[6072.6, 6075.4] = 10.2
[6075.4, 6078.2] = 10.1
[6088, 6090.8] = 10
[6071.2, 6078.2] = 10.1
